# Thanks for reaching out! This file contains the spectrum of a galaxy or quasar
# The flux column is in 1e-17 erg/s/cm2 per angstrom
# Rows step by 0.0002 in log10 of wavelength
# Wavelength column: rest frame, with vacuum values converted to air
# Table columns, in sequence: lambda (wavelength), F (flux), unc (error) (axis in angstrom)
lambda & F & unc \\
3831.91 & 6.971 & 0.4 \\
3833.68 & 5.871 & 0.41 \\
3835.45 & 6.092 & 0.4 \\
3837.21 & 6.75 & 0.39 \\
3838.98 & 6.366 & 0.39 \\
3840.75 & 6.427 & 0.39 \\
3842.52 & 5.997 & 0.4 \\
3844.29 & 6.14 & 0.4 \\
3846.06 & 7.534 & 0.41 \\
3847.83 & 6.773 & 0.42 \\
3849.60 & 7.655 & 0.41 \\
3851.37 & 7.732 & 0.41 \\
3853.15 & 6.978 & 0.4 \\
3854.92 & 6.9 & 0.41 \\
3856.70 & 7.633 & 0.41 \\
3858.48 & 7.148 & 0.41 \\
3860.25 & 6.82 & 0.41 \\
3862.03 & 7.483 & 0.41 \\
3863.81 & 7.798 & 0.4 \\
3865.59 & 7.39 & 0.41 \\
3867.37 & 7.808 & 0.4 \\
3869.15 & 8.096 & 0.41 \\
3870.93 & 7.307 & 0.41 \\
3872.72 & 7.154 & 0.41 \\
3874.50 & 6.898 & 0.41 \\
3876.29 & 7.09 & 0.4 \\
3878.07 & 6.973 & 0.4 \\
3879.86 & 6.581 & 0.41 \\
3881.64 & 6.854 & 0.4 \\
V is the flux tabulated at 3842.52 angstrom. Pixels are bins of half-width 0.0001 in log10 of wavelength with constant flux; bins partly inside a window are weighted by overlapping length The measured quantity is 5.997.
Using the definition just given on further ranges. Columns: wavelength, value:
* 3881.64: 6.854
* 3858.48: 7.148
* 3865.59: 7.39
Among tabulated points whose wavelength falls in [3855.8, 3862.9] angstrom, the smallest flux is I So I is 6.82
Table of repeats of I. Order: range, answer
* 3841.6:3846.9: 5.997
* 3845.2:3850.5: 6.773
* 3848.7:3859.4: 6.9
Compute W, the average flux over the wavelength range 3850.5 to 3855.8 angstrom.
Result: 7.2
